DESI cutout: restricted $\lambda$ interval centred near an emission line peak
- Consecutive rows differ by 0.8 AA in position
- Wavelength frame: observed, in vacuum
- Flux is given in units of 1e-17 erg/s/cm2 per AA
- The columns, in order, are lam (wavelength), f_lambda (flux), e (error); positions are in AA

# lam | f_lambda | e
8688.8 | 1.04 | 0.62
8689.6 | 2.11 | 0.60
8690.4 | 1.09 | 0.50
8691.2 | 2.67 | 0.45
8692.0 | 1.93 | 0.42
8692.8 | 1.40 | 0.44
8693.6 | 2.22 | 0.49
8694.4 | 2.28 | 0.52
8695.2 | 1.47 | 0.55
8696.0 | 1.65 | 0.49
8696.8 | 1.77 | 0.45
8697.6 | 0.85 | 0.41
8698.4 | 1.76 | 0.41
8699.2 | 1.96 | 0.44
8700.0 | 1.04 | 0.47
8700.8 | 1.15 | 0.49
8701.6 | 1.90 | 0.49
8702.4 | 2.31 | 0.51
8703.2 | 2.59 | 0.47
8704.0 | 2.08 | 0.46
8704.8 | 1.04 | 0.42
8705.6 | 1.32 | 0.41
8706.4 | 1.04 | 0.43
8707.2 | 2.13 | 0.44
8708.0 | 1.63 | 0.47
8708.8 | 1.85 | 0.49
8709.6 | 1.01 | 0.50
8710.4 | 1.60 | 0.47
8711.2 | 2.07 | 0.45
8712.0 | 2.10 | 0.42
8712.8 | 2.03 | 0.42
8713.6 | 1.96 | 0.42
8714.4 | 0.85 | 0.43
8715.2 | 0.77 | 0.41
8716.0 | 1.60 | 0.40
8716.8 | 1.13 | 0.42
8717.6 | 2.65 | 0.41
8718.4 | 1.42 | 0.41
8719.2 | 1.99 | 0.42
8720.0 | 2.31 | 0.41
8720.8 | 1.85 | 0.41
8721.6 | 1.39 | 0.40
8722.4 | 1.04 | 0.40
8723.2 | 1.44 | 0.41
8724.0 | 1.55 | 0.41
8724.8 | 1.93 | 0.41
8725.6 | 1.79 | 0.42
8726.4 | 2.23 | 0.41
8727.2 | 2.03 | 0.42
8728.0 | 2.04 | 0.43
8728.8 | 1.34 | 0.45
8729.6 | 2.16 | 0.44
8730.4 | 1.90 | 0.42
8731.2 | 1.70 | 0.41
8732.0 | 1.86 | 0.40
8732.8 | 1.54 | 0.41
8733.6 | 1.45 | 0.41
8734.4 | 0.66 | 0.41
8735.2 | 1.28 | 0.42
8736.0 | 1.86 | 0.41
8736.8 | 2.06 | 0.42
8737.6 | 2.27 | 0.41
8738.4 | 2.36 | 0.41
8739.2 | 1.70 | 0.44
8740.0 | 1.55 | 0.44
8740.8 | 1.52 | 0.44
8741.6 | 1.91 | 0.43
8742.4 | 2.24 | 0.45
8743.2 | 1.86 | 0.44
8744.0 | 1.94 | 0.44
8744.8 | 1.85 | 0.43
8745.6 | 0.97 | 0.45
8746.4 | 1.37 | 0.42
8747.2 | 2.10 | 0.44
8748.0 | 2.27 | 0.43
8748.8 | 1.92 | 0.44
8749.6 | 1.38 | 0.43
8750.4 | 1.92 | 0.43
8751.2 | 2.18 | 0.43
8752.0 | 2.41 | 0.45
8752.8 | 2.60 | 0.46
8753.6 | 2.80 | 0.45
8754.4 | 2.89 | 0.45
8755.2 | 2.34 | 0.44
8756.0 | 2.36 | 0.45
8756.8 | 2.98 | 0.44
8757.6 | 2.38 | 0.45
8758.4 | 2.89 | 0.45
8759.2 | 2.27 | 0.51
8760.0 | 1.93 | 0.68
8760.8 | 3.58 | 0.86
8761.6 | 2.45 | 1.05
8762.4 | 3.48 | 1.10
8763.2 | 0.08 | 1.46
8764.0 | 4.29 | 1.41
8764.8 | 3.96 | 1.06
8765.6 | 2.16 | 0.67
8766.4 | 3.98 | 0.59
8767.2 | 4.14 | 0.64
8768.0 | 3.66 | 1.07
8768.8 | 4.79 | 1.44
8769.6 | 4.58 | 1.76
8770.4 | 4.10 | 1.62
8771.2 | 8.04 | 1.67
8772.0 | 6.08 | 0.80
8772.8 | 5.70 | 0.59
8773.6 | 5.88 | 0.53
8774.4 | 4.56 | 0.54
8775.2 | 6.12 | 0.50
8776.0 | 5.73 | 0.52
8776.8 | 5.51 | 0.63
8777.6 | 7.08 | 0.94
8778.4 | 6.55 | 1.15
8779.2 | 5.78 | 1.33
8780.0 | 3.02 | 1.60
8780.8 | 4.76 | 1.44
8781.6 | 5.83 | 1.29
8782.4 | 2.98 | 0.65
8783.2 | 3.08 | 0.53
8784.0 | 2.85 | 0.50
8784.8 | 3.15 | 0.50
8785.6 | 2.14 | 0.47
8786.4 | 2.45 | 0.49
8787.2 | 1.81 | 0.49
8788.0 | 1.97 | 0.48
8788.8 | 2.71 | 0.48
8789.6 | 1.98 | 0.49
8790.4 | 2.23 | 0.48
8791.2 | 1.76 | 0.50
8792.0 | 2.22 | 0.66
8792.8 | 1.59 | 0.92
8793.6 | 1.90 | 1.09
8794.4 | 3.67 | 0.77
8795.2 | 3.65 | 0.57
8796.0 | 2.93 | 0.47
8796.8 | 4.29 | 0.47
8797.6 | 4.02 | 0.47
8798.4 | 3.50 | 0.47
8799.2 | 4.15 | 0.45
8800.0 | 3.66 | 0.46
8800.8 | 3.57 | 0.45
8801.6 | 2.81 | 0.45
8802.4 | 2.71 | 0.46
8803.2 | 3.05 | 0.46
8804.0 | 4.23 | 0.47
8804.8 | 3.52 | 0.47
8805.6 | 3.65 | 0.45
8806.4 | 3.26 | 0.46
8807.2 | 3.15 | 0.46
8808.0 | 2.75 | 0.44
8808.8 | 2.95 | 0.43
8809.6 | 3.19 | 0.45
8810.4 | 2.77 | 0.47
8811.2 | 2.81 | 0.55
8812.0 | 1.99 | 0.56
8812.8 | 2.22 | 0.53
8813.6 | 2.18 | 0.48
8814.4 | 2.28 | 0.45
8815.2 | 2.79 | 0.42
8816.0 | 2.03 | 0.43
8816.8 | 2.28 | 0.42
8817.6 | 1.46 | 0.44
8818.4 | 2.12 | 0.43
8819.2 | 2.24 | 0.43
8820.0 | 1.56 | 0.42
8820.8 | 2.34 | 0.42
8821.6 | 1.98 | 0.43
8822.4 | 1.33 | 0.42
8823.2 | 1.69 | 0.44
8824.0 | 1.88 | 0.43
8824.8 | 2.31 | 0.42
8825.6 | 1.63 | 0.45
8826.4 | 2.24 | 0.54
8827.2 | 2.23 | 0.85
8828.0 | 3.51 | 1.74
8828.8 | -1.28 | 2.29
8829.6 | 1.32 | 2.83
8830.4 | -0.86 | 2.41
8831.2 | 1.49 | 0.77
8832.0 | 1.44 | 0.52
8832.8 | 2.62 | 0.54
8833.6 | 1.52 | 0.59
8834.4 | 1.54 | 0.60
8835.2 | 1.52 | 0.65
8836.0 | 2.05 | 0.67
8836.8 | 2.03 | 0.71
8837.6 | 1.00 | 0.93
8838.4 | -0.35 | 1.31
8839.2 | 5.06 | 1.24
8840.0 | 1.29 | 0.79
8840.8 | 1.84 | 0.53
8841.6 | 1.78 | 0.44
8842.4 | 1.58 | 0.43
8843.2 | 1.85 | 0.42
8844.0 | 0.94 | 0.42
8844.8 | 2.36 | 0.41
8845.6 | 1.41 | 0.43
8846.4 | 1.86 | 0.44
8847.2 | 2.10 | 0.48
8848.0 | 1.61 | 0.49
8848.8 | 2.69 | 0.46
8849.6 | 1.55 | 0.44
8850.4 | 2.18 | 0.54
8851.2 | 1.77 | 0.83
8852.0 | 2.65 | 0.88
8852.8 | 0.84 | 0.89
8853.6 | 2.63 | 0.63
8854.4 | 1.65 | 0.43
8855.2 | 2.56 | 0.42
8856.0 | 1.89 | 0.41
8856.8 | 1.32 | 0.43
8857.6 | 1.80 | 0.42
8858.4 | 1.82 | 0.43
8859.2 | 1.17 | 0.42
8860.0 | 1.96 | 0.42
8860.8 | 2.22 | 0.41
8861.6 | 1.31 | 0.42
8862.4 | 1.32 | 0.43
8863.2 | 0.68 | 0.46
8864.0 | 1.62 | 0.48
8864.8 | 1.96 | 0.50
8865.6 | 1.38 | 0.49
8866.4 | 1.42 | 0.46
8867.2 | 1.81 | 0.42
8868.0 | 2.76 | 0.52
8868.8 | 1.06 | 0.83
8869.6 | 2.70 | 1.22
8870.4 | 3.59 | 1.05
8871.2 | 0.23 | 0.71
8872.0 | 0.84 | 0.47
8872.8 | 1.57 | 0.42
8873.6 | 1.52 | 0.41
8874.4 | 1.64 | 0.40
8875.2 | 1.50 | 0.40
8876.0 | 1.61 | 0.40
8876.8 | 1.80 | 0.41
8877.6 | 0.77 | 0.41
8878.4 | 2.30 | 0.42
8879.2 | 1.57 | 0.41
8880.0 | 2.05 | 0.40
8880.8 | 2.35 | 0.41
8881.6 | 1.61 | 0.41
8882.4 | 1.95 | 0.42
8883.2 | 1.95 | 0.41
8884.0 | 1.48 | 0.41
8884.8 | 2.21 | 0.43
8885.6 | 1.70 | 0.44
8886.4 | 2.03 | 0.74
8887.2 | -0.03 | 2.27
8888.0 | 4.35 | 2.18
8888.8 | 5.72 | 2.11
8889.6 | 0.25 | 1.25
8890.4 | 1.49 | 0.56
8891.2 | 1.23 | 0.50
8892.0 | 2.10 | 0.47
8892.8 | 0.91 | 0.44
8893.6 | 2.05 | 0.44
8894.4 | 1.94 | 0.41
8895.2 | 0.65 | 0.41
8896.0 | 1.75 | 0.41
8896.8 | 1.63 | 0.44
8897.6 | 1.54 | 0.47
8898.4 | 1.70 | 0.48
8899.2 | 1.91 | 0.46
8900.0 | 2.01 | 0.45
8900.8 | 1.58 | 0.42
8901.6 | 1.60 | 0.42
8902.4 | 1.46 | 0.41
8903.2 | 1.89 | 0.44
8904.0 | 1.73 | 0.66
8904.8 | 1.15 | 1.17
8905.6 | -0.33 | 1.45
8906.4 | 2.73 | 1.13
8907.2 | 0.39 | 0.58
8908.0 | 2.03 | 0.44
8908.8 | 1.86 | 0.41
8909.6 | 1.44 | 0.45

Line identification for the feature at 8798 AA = [N II]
